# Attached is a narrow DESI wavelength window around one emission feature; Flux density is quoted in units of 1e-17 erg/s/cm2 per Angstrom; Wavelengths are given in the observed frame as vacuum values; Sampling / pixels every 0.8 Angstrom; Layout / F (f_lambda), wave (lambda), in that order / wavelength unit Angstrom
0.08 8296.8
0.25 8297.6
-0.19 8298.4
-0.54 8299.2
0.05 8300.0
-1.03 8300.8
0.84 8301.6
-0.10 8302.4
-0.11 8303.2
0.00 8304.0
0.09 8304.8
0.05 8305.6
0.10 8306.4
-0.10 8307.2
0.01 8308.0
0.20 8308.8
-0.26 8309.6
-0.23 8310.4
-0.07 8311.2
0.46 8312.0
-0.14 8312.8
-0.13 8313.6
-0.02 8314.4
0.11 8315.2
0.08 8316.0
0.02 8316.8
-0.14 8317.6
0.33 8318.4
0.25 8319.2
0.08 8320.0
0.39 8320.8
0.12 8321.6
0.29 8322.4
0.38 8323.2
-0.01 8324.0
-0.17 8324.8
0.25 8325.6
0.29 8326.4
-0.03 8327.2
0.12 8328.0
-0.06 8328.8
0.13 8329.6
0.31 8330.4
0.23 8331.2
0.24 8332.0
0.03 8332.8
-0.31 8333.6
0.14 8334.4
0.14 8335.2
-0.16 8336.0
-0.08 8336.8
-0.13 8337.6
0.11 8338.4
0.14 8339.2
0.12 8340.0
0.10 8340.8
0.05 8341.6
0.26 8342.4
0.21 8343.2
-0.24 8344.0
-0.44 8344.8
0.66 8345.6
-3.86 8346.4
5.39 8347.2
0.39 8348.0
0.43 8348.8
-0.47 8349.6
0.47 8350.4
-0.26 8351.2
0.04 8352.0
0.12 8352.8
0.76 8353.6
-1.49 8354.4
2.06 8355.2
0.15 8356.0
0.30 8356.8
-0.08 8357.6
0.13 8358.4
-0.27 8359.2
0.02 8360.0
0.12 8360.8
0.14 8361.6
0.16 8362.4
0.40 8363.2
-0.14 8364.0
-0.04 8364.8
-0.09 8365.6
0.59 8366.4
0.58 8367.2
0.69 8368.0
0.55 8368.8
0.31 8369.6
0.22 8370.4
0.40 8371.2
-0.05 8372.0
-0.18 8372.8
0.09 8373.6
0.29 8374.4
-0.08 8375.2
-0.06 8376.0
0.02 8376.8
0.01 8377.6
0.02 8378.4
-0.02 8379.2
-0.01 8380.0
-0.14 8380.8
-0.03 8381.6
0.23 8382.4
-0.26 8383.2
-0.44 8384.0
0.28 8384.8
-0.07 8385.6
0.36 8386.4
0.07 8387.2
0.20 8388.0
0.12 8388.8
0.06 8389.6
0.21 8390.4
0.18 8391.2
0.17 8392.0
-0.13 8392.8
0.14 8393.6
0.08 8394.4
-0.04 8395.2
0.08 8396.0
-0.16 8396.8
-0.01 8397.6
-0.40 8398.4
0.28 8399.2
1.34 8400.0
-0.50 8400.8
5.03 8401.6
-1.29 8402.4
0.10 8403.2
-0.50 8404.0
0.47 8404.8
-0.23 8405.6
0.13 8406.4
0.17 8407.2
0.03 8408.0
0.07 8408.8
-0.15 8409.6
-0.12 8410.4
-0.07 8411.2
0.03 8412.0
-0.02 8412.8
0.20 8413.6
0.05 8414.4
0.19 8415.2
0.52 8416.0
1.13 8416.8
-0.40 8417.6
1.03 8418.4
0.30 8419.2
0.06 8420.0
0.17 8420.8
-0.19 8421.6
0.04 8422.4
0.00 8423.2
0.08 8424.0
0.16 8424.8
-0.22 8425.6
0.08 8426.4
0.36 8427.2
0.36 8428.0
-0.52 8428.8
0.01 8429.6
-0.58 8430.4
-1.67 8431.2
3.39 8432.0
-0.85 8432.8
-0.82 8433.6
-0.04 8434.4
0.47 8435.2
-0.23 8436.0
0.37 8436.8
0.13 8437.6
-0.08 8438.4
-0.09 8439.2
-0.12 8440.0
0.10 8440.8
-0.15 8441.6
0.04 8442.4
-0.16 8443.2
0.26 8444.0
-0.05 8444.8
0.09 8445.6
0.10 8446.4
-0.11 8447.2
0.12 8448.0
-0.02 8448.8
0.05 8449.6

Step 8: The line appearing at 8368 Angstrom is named [S II]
